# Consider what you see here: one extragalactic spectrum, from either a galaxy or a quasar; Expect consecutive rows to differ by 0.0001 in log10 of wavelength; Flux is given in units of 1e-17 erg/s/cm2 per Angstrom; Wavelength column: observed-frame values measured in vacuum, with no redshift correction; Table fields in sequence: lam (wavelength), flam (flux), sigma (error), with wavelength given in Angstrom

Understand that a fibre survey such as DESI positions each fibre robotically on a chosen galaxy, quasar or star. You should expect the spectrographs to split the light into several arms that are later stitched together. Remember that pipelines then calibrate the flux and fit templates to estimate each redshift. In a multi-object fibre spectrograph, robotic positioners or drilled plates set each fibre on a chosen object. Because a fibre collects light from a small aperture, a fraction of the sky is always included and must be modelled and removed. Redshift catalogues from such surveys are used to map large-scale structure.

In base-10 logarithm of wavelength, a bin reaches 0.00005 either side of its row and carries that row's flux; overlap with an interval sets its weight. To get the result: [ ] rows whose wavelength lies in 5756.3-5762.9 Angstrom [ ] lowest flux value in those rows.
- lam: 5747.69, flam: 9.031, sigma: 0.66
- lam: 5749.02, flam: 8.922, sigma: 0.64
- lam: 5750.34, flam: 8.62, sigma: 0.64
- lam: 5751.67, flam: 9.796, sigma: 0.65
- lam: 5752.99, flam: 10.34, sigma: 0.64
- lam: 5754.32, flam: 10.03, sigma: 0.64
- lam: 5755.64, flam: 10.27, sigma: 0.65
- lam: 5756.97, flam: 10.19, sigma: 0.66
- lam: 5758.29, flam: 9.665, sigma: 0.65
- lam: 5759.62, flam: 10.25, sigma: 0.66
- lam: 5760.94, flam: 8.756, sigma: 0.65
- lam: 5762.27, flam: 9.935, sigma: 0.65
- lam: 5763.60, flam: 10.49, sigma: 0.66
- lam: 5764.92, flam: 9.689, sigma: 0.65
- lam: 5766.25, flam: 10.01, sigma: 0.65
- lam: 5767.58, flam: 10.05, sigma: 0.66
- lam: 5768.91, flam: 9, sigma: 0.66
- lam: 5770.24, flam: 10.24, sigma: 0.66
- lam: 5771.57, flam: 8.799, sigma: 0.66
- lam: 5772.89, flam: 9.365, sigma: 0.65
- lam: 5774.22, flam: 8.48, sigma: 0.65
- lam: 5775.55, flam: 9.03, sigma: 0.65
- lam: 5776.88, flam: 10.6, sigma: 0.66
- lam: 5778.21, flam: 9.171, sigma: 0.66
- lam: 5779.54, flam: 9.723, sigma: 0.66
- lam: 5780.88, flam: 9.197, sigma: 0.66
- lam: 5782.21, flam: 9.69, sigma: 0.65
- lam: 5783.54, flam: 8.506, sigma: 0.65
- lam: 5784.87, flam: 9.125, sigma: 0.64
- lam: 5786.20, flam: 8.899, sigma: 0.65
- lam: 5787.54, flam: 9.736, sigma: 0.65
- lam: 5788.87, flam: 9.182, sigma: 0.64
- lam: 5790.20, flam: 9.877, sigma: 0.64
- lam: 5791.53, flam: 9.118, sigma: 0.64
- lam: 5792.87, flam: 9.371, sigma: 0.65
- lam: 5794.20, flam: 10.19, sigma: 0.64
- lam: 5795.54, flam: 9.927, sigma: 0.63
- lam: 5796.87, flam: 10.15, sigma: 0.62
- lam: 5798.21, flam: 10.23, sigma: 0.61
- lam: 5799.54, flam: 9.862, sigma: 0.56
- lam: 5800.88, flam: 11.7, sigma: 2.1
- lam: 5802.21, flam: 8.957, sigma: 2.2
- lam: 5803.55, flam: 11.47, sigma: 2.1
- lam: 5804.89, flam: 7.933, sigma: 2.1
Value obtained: 8.756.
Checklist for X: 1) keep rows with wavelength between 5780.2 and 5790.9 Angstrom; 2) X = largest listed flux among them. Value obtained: 9.877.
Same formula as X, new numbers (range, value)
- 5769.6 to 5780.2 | 10.6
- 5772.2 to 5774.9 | 9.365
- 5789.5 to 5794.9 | 10.19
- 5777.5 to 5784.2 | 9.723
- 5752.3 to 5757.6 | 10.34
